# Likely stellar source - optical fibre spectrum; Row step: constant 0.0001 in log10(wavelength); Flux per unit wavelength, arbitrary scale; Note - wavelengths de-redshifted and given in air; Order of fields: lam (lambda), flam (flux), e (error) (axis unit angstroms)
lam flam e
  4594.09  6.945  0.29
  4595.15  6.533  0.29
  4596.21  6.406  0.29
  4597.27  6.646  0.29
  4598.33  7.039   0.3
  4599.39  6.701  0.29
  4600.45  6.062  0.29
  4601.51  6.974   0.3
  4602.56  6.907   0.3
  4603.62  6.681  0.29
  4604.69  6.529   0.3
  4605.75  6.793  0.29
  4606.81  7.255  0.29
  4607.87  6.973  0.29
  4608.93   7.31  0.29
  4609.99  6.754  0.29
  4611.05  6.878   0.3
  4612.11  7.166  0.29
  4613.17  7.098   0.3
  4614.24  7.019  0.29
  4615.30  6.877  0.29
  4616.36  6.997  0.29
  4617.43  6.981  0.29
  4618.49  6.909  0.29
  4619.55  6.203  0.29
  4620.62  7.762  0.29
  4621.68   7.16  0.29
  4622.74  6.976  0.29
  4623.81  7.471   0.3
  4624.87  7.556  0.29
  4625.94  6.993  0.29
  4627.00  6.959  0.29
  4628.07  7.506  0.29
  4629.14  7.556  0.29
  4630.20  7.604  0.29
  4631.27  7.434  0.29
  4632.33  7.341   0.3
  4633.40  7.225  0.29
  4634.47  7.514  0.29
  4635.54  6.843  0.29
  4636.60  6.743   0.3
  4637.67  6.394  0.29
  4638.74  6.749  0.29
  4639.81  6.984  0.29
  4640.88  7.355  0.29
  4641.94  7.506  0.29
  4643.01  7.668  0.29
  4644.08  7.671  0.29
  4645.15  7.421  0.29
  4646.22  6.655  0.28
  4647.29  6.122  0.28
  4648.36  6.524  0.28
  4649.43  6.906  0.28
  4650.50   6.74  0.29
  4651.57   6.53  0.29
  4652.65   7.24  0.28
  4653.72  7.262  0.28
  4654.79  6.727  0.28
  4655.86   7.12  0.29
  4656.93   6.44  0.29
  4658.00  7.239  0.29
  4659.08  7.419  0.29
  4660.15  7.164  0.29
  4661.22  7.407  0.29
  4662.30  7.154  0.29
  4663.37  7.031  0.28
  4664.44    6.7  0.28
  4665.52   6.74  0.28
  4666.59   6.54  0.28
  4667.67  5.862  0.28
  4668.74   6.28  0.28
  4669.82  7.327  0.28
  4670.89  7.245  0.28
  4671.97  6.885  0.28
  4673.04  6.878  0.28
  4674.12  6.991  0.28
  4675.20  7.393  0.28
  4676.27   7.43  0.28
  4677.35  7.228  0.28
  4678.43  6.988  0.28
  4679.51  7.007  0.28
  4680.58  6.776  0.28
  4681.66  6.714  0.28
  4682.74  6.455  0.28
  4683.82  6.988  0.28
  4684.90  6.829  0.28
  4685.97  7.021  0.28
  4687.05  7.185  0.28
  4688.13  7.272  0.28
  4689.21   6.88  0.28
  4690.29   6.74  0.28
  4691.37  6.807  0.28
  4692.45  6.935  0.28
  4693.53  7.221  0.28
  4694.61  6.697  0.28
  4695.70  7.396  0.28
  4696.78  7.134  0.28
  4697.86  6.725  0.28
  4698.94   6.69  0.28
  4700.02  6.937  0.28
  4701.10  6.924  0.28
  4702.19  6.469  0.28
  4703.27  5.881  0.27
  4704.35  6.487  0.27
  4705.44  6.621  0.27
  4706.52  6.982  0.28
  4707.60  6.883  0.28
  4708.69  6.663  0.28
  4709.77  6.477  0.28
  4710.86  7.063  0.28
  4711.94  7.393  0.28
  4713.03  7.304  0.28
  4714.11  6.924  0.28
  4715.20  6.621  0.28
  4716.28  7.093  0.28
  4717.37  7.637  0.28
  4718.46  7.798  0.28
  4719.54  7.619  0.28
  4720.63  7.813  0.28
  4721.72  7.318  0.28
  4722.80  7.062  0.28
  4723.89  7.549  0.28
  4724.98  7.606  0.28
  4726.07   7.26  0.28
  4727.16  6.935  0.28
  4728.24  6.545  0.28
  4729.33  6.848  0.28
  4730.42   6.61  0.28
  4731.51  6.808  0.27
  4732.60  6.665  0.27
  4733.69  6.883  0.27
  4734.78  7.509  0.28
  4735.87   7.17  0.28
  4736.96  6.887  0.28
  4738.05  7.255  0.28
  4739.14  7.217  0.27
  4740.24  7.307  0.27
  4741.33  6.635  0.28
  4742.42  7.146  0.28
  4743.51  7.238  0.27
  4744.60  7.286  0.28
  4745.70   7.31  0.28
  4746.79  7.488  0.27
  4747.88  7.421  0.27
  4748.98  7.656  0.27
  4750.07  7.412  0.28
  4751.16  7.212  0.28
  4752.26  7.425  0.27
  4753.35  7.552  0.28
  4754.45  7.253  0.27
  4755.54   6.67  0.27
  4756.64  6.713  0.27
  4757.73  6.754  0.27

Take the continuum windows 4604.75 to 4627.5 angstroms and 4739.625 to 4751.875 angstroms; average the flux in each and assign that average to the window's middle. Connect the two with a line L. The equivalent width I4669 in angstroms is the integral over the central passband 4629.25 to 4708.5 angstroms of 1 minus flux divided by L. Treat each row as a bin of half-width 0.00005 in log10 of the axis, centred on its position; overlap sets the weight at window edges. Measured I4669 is 2.1 angstroms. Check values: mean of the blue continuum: 7.04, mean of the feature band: 6.95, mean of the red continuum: 7.28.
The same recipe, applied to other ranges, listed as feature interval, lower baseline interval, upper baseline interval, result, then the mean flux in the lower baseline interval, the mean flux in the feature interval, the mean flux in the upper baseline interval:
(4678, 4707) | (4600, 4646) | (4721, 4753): 1.20 angstroms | 7.09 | 6.84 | 7.17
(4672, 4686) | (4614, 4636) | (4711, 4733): 0.41 angstroms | 7.19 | 6.97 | 7.17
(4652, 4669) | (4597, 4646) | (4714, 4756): 0.50 angstroms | 7.07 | 6.9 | 7.2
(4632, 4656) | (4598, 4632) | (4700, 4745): 0.10 angstroms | 7.04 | 7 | 7.03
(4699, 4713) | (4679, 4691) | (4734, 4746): 0.50 angstroms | 6.9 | 6.75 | 7.17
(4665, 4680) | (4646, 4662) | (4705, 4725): 0.16 angstroms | 6.91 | 6.91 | 7.17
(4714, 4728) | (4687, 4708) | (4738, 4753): -0.52 angstroms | 6.83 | 7.32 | 7.29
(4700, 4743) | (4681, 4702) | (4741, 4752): 0.61 angstroms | 6.91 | 7.02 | 7.3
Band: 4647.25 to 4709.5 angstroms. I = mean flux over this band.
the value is 6.88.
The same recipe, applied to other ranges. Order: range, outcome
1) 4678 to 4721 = 6.95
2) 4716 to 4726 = 7.49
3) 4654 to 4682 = 6.95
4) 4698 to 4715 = 6.78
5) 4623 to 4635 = 7.36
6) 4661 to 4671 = 6.79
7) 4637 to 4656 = 6.97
